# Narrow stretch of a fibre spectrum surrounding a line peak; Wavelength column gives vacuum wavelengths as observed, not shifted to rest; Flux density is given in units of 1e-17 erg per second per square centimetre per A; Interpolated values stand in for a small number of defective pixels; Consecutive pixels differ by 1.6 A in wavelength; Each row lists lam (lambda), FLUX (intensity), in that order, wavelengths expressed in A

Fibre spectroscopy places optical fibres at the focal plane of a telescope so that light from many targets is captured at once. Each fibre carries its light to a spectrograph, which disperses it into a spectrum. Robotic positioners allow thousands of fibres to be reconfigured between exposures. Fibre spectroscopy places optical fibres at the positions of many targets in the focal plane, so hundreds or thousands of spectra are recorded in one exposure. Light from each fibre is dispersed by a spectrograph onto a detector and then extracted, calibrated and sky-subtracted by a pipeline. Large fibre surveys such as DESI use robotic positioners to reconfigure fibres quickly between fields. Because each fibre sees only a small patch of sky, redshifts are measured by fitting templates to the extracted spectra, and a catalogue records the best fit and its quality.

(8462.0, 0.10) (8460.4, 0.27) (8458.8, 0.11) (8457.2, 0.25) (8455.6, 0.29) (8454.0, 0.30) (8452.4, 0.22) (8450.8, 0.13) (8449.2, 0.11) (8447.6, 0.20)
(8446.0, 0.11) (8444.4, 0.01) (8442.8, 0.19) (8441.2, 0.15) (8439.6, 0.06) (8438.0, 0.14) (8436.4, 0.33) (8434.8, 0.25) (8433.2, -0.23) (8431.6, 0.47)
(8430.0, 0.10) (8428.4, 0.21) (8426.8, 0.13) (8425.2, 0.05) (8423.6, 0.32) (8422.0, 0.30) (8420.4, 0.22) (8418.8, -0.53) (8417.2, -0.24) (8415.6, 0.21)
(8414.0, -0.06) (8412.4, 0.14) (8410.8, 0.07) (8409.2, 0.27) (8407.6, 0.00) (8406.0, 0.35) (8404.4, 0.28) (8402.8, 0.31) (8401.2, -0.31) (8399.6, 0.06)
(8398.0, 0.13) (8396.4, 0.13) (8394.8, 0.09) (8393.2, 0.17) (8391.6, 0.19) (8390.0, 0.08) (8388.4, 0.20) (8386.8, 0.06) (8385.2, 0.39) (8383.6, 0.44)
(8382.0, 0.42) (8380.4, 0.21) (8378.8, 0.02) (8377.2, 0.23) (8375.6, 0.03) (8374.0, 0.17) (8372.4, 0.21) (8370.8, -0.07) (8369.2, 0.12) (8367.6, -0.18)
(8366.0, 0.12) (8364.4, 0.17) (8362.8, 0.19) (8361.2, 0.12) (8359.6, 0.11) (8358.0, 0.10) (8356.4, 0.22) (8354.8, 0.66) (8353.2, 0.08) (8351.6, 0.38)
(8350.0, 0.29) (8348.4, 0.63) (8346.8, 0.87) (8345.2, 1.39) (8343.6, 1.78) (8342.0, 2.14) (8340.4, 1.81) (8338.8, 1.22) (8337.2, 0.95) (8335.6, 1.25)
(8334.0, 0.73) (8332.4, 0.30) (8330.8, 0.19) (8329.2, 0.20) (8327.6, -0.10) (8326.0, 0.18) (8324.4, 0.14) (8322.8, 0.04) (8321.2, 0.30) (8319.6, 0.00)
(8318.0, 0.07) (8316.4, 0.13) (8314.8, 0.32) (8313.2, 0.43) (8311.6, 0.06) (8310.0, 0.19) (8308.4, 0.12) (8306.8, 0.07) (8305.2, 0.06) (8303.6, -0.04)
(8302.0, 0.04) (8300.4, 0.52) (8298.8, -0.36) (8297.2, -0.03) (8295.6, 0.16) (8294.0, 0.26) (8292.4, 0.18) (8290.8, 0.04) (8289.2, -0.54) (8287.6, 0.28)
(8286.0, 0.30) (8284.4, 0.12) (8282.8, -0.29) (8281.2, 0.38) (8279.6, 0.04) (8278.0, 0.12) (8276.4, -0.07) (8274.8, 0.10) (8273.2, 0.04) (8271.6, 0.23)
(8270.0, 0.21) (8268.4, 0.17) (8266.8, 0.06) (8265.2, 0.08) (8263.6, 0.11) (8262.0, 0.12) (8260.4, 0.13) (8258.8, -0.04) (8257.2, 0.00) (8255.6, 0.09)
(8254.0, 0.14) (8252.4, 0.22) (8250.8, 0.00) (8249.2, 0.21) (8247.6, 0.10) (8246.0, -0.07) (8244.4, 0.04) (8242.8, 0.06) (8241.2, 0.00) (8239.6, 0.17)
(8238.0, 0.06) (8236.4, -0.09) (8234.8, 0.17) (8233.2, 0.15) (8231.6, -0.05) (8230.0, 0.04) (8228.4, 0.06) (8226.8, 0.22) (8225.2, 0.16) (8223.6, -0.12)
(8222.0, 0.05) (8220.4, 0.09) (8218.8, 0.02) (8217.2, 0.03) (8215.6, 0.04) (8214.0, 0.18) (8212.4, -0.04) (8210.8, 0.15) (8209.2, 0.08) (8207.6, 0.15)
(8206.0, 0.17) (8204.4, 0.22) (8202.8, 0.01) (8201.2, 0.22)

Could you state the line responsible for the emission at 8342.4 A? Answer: [O II]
